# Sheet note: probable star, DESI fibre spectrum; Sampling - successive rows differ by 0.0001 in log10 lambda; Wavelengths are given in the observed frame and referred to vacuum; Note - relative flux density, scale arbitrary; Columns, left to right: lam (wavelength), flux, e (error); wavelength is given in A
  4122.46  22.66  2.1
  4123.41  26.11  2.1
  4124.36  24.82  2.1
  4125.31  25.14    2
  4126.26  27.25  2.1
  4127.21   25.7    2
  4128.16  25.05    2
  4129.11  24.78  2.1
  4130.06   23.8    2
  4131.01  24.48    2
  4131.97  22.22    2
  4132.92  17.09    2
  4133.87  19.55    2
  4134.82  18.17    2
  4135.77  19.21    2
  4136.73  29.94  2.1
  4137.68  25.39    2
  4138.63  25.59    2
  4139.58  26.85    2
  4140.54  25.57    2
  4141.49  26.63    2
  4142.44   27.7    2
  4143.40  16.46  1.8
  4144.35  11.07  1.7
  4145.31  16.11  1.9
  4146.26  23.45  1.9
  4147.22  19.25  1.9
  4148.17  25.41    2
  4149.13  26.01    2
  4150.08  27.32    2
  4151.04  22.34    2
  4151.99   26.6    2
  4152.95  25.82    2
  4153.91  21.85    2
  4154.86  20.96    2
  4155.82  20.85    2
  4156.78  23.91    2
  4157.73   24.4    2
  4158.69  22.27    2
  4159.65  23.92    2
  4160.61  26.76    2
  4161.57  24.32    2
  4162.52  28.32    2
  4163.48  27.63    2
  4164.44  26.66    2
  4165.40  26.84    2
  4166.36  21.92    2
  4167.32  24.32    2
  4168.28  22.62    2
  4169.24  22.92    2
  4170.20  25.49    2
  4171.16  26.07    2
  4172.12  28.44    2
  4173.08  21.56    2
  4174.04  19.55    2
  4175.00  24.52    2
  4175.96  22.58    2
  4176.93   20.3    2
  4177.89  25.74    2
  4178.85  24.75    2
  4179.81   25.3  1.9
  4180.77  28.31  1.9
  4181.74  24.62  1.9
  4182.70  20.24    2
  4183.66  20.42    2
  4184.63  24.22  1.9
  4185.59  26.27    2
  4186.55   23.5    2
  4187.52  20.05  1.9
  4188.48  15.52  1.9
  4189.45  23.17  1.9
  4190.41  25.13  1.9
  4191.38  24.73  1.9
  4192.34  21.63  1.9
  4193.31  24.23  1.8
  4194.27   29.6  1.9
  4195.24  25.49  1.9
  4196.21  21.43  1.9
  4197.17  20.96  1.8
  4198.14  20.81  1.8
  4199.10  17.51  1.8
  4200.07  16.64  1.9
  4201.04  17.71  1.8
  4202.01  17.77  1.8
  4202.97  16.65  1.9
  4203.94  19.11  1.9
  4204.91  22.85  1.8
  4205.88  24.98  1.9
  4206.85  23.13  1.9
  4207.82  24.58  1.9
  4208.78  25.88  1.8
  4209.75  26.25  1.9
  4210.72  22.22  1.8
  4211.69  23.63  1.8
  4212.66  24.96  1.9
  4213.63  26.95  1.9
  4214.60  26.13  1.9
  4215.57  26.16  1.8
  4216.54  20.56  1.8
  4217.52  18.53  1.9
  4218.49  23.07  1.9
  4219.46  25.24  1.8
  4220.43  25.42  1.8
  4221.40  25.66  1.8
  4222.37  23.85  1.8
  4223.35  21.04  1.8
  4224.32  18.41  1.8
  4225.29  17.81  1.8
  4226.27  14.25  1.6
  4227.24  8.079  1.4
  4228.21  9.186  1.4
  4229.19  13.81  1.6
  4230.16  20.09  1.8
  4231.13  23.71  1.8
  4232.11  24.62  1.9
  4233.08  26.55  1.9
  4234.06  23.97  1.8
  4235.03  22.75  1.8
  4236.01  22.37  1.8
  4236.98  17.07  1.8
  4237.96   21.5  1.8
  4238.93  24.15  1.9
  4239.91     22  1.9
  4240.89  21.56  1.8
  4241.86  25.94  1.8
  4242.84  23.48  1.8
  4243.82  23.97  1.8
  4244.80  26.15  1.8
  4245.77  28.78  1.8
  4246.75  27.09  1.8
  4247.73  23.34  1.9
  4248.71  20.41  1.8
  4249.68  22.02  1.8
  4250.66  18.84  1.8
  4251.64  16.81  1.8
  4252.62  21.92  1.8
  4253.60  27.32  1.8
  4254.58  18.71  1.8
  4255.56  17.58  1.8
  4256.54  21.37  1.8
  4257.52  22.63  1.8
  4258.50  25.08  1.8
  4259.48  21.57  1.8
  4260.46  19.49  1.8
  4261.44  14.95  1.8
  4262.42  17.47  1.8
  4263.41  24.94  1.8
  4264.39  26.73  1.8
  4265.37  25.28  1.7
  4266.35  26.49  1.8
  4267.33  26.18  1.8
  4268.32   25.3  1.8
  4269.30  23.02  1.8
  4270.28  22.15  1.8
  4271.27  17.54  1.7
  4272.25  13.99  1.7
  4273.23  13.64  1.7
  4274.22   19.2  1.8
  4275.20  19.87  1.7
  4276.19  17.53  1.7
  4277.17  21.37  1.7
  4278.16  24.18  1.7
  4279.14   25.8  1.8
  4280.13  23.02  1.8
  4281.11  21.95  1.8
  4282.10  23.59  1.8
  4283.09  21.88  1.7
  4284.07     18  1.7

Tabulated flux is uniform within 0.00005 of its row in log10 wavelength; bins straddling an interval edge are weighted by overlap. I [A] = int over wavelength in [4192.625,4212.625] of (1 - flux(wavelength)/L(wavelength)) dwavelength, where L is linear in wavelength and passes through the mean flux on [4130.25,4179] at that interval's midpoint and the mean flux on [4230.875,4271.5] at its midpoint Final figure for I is 0.83 A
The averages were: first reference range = 23.5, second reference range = 22.7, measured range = 22.1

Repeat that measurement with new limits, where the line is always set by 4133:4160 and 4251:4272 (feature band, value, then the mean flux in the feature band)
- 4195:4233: 1.9 A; 21.2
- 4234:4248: -1.0 A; 23.6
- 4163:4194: -1.6 A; 23.8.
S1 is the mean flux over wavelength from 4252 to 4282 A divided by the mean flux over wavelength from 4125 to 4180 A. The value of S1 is 0.91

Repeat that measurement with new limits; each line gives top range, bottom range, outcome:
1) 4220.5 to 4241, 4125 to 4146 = 0.88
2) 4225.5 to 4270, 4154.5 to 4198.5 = 0.91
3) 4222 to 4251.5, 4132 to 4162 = 0.92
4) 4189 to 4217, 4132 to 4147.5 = 1.05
